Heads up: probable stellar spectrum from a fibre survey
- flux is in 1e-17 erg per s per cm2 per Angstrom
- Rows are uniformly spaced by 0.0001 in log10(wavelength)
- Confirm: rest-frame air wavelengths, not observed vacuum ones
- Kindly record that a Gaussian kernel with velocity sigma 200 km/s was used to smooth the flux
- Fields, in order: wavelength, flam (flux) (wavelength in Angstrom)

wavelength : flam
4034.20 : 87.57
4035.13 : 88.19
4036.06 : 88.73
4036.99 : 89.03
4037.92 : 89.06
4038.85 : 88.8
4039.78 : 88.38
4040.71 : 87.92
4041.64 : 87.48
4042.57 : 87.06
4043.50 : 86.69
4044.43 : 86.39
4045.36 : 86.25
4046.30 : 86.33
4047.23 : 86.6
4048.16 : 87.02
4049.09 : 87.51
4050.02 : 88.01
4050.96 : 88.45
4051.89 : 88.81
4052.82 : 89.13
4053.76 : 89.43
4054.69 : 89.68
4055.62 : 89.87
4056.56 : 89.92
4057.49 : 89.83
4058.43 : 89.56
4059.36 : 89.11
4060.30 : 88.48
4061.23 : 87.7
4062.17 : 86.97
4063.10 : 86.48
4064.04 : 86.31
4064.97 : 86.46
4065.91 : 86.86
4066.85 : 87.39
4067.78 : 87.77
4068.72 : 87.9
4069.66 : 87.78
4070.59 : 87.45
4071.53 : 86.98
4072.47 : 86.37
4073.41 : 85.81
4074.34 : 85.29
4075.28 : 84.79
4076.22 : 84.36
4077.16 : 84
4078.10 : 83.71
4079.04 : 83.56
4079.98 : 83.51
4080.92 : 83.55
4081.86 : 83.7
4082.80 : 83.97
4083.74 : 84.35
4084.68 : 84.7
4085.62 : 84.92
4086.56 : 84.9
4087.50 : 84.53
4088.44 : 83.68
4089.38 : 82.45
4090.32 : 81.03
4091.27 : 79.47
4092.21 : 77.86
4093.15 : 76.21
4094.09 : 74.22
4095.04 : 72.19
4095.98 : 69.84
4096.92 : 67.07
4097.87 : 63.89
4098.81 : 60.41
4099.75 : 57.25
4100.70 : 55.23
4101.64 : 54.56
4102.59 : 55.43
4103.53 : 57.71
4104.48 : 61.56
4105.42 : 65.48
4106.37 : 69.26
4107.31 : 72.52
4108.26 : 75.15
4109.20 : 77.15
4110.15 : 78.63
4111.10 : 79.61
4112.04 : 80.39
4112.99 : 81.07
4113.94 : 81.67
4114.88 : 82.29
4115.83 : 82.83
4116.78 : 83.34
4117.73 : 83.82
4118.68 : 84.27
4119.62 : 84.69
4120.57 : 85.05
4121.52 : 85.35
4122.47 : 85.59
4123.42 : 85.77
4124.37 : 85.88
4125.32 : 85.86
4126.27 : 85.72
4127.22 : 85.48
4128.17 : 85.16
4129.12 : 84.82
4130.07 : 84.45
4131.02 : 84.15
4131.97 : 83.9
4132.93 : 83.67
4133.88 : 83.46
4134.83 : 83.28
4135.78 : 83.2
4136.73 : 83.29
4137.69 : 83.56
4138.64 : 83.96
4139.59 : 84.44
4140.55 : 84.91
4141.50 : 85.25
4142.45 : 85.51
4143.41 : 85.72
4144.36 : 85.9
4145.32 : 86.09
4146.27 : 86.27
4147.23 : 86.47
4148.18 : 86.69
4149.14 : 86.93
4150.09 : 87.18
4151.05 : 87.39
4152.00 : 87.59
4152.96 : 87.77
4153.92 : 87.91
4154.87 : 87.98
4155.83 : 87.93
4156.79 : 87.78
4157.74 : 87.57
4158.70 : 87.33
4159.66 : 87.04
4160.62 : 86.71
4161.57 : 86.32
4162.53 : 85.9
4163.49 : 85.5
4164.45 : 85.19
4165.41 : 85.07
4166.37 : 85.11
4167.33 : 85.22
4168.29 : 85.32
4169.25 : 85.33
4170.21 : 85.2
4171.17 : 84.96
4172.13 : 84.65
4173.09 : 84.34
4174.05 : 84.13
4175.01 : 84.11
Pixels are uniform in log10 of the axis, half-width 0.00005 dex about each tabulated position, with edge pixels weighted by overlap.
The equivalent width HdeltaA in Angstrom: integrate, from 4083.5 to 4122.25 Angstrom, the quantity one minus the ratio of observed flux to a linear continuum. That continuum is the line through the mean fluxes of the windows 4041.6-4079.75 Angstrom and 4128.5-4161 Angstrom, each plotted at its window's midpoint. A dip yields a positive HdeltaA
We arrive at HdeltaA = 5.0 Angstrom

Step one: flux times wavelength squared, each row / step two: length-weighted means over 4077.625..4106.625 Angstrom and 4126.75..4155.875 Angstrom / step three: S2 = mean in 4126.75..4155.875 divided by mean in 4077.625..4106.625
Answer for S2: 1.2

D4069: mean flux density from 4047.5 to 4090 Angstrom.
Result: 86.5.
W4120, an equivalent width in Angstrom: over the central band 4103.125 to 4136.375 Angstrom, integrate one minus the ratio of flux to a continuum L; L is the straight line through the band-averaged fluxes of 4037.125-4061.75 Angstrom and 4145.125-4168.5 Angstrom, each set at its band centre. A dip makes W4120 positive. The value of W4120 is 2.5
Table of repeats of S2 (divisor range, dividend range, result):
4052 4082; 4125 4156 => 1.02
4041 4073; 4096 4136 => 0.90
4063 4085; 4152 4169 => 1.06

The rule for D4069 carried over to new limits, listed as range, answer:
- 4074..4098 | 80.6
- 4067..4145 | 80.2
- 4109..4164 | 84.9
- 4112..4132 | 84.3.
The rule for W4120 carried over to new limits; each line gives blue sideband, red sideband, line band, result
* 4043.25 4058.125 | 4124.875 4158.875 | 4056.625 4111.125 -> 5.1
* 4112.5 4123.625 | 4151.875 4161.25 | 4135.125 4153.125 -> 0.1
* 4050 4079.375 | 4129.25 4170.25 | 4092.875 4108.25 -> 3.9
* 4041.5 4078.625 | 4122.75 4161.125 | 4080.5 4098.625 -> 1.7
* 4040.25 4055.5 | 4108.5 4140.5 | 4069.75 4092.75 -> 0.5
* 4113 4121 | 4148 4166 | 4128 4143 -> 0.1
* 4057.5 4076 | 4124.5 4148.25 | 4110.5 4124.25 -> 0.3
